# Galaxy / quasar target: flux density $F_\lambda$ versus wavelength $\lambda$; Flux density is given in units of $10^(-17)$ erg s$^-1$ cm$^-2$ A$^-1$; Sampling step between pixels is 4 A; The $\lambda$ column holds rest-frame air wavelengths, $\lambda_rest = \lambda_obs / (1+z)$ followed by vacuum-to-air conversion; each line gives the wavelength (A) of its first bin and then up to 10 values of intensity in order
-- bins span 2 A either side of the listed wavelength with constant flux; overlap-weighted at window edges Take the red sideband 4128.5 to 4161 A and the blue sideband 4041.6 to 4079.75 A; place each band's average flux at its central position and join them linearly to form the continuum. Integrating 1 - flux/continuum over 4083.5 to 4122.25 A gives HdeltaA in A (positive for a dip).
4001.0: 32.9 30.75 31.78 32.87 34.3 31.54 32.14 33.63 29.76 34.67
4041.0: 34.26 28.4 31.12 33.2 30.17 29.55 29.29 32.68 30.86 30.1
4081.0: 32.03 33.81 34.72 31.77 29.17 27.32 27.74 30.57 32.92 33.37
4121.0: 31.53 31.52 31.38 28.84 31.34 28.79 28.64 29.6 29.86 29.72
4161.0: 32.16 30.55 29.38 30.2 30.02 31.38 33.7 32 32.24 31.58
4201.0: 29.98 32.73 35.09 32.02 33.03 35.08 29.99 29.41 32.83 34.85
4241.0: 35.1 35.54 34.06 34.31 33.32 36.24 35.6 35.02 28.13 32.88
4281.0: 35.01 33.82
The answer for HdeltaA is -1.2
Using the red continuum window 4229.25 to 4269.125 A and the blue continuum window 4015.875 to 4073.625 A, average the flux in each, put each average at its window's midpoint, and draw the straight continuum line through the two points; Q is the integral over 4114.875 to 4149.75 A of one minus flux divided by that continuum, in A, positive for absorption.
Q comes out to 2.4 A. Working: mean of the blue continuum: 31.7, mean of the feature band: 30.6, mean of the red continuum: 34.4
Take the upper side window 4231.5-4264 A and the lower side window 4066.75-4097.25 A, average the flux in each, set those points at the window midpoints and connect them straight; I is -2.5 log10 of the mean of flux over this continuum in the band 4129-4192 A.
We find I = 0.095 mag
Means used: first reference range 32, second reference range 34.6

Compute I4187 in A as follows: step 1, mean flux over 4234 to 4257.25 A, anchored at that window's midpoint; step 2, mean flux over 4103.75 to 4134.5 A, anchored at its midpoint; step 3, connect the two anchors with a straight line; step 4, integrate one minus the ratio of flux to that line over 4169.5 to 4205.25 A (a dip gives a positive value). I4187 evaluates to 1.7 A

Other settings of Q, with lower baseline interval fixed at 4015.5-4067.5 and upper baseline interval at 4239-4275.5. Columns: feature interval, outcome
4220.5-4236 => 0.96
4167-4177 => 1.00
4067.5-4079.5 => 0.32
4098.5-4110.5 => 1.45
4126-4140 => 0.96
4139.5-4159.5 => 2.13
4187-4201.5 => 0.79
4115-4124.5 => 0.08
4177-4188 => 0.41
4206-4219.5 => 0.09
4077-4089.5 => -0.26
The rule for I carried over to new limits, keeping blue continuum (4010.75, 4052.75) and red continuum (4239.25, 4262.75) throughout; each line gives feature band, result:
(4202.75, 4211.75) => 0.02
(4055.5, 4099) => 0.05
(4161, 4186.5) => 0.10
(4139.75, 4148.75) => 0.16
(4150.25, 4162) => 0.11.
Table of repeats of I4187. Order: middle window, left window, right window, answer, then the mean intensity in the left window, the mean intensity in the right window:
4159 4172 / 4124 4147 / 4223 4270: 0.2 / 30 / 33.8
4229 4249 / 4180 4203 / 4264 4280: -1.0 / 31.8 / 32.9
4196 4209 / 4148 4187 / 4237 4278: 0.0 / 30.7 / 34.1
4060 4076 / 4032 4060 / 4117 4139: 0.4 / 31.6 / 31.1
